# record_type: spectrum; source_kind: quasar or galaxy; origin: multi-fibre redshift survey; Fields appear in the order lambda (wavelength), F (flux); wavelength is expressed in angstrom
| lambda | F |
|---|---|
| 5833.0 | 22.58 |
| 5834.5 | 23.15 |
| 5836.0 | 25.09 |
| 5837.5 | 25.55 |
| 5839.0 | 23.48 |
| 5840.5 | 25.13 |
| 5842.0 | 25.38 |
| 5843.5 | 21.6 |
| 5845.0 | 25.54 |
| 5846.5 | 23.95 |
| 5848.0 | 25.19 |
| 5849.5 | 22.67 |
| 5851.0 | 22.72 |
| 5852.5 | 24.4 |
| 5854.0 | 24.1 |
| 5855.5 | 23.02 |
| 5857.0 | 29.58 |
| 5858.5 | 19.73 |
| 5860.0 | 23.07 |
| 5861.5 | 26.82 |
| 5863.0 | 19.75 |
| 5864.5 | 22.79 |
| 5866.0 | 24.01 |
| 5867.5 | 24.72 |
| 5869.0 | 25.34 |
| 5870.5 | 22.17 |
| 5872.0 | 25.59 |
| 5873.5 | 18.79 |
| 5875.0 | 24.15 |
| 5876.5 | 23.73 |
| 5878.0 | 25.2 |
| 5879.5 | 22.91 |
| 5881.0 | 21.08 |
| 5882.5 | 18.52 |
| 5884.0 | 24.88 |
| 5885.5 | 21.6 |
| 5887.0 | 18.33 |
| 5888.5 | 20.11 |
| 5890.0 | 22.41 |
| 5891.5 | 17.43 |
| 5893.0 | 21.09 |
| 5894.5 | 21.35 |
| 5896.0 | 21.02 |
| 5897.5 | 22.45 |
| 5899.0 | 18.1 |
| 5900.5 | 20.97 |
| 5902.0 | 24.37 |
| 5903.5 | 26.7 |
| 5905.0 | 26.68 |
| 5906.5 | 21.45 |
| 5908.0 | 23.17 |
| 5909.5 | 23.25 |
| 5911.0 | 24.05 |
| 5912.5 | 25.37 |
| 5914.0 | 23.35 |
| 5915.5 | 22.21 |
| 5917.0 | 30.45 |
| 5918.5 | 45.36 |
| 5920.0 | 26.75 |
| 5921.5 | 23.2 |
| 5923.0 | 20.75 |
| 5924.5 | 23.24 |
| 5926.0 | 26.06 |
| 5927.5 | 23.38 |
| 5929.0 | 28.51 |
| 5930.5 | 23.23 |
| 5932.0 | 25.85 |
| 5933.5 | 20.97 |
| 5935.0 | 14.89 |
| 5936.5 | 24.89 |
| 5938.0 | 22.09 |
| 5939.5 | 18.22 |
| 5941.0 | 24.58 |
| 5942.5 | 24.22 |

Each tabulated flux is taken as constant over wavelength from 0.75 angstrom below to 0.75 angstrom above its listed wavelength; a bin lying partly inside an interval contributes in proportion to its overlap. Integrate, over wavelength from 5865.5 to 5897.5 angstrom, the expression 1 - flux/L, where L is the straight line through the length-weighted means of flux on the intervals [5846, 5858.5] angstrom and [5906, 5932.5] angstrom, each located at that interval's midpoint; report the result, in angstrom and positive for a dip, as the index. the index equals 3.4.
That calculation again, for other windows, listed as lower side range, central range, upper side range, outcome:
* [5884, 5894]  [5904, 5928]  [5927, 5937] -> -3.8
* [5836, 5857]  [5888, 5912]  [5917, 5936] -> 2.7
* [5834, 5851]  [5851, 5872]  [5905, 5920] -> 0.8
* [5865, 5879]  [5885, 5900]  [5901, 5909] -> 2.3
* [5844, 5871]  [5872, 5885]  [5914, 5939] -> 0.9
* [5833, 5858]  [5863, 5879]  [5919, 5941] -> 0.4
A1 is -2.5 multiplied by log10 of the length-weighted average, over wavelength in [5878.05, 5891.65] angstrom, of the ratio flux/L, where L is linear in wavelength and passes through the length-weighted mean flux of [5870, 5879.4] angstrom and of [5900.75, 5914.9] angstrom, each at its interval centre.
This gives 0.11 mag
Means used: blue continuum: 23.3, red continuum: 24.1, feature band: 21.2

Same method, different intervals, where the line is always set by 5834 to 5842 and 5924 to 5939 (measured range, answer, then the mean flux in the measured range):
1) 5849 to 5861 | 0.03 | 23.7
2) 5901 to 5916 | -0.02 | 24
